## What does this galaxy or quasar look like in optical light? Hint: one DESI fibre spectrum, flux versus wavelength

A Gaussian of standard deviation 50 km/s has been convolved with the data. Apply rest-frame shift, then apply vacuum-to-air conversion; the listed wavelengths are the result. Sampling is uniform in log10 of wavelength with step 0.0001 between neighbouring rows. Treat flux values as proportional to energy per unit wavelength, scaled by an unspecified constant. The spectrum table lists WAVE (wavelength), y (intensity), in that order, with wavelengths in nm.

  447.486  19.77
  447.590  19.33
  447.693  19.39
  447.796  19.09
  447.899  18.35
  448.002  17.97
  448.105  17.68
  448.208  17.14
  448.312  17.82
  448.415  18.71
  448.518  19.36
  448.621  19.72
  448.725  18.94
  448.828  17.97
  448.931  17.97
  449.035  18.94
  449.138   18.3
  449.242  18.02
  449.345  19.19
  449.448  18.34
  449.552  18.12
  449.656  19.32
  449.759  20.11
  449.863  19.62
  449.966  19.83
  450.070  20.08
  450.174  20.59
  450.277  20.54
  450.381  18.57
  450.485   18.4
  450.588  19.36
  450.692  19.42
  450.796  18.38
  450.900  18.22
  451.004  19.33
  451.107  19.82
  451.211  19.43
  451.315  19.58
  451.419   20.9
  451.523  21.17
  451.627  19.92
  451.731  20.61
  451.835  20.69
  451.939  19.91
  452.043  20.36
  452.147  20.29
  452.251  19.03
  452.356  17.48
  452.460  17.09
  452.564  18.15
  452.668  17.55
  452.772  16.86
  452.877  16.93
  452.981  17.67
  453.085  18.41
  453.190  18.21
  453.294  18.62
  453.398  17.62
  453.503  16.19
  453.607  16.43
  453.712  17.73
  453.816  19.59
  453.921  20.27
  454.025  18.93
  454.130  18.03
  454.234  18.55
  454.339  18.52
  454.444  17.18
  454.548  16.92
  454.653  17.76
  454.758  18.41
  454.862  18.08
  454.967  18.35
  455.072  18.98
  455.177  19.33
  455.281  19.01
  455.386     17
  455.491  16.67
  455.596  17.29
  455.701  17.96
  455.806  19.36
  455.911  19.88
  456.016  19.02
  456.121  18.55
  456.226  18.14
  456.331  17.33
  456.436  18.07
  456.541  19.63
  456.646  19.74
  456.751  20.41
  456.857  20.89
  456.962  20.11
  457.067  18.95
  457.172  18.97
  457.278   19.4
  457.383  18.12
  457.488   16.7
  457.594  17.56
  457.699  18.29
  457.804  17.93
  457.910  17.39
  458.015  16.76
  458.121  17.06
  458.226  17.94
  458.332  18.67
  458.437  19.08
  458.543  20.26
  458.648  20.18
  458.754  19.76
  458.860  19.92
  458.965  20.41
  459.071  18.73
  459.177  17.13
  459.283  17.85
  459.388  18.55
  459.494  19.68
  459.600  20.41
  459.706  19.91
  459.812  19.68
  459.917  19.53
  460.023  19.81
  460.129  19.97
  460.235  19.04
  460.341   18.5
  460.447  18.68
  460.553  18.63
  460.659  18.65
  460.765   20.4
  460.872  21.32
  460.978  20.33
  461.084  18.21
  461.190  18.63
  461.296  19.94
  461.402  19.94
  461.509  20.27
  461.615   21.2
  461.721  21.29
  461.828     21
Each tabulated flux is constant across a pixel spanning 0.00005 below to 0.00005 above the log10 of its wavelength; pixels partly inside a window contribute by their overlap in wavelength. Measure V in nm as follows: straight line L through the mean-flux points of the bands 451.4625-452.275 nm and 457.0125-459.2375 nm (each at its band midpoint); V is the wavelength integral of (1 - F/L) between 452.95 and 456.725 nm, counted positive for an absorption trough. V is 0.228 nm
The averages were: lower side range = 20.3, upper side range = 18.5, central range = 18.3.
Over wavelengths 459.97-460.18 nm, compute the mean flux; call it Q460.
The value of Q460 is 19.9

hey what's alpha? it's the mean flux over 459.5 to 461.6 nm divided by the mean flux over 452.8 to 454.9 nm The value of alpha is 1.09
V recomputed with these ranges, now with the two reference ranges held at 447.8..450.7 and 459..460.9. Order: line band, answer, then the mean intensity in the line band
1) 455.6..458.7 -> 0.073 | 18.7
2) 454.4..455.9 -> 0.078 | 18.1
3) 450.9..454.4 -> 0.039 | 18.8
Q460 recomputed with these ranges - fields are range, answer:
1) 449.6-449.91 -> 19.6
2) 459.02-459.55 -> 18.4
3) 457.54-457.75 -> 17.9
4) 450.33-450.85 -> 18.8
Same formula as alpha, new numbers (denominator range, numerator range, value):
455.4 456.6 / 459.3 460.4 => 1.06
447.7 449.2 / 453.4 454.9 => 0.98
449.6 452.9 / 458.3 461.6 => 1.01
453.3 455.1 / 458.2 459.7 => 1.06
